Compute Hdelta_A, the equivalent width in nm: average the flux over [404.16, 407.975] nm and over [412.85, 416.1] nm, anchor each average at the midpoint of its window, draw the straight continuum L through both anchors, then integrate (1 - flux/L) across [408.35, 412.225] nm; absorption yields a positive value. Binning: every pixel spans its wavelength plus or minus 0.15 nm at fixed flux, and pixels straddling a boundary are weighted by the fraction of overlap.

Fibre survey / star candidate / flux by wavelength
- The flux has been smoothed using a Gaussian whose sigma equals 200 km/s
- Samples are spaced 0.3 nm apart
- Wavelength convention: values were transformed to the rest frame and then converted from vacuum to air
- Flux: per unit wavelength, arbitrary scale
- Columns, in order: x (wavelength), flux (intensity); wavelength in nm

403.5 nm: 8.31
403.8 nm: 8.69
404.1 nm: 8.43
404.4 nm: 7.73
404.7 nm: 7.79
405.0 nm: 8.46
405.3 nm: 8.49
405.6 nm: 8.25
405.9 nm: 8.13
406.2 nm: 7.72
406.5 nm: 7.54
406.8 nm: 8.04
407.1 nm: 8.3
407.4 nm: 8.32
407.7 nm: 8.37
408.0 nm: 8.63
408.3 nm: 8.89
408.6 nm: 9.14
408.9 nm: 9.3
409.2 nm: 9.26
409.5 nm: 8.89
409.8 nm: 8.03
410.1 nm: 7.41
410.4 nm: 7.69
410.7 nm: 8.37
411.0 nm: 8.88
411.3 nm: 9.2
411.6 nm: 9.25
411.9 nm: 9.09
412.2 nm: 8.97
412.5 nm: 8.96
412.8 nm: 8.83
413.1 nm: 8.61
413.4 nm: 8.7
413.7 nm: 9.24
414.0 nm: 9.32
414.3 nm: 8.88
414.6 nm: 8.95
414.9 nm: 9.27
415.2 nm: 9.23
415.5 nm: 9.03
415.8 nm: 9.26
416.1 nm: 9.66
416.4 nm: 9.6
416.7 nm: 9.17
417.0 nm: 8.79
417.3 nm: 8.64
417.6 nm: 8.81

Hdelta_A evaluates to -0.06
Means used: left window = 8.12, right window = 9.07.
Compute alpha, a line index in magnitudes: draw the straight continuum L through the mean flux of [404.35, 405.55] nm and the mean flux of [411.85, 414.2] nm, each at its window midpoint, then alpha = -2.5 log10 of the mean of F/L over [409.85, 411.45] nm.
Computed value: 0.055 mag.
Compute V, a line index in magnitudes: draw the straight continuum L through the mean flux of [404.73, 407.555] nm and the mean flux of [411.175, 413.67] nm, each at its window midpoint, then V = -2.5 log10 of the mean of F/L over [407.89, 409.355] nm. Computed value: -0.07 mag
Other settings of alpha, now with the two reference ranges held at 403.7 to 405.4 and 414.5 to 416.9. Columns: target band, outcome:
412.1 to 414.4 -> 0.01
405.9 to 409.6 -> 0.00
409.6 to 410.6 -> 0.12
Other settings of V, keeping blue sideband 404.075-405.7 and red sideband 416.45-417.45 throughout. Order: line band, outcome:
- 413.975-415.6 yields -0.04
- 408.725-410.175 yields -0.02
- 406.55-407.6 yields 0.02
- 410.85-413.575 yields -0.04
